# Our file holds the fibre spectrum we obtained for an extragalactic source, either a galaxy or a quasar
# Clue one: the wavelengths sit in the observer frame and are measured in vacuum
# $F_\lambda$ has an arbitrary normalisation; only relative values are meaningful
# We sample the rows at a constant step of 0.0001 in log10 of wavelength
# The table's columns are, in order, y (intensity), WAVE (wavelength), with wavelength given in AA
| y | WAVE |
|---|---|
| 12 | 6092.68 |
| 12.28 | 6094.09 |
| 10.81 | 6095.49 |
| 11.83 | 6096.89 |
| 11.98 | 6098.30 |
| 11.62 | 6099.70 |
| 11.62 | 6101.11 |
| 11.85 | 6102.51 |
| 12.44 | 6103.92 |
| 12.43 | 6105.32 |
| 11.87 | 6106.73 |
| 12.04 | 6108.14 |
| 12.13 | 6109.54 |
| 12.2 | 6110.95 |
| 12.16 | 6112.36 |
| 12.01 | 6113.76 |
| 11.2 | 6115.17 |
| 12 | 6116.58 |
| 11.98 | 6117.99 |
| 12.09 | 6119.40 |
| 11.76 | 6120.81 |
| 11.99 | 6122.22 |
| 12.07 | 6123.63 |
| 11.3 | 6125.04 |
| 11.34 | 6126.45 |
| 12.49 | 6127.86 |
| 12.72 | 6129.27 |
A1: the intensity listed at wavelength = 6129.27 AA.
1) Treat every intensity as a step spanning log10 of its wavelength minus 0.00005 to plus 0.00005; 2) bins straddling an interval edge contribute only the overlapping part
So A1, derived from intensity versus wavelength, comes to 12.72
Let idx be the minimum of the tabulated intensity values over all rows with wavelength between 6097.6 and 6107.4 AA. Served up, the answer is 11.62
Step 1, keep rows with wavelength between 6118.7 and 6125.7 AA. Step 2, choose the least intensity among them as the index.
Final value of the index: 11.3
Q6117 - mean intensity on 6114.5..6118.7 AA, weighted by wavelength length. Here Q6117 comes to 11.7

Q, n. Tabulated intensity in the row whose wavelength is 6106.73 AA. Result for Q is 11.87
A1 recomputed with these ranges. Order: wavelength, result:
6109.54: 12.13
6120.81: 11.76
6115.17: 11.2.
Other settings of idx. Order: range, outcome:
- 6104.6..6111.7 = 11.87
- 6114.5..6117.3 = 11.2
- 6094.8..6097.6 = 10.81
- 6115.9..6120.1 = 11.98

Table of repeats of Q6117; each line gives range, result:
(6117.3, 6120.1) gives 12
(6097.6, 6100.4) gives 11.8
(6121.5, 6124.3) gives 12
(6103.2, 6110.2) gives 12.2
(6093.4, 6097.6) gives 11.6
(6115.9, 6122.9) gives 12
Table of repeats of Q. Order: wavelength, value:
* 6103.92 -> 12.44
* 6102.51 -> 11.85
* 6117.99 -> 11.98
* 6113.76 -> 12.01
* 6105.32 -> 12.43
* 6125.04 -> 11.3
